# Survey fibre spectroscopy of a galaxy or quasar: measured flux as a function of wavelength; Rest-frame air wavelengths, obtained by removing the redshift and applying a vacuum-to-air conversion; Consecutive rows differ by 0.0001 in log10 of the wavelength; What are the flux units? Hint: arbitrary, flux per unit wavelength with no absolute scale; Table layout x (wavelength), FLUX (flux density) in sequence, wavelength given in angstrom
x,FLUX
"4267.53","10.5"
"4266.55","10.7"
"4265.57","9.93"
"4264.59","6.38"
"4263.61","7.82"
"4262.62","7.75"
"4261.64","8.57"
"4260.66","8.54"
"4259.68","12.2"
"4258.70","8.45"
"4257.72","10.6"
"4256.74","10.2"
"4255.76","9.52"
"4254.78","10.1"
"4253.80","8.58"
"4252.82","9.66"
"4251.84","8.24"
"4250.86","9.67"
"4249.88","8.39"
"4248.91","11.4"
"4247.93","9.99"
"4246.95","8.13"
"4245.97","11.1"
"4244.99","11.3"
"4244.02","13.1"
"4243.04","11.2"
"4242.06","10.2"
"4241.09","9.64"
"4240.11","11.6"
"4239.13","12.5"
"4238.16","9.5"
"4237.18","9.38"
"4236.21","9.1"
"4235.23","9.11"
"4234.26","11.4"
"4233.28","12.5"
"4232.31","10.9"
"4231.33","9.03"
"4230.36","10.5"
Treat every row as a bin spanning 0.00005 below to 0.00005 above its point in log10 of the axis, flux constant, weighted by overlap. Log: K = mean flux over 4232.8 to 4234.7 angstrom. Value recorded 11.9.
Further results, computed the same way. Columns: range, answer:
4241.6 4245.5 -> 11.5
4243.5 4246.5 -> 11.8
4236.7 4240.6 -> 10.7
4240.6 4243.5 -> 10.3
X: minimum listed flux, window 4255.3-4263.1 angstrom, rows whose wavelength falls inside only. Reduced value 7.75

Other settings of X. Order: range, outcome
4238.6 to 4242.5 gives 9.64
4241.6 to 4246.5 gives 10.2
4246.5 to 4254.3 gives 8.13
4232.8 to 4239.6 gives 9.1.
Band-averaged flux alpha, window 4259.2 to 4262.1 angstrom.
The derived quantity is 9.78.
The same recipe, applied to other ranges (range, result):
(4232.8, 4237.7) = 10.3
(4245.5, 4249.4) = 10.2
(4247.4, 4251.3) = 9.86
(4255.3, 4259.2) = 9.7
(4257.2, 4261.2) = 9.94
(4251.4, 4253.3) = 8.96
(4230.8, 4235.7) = 10.6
